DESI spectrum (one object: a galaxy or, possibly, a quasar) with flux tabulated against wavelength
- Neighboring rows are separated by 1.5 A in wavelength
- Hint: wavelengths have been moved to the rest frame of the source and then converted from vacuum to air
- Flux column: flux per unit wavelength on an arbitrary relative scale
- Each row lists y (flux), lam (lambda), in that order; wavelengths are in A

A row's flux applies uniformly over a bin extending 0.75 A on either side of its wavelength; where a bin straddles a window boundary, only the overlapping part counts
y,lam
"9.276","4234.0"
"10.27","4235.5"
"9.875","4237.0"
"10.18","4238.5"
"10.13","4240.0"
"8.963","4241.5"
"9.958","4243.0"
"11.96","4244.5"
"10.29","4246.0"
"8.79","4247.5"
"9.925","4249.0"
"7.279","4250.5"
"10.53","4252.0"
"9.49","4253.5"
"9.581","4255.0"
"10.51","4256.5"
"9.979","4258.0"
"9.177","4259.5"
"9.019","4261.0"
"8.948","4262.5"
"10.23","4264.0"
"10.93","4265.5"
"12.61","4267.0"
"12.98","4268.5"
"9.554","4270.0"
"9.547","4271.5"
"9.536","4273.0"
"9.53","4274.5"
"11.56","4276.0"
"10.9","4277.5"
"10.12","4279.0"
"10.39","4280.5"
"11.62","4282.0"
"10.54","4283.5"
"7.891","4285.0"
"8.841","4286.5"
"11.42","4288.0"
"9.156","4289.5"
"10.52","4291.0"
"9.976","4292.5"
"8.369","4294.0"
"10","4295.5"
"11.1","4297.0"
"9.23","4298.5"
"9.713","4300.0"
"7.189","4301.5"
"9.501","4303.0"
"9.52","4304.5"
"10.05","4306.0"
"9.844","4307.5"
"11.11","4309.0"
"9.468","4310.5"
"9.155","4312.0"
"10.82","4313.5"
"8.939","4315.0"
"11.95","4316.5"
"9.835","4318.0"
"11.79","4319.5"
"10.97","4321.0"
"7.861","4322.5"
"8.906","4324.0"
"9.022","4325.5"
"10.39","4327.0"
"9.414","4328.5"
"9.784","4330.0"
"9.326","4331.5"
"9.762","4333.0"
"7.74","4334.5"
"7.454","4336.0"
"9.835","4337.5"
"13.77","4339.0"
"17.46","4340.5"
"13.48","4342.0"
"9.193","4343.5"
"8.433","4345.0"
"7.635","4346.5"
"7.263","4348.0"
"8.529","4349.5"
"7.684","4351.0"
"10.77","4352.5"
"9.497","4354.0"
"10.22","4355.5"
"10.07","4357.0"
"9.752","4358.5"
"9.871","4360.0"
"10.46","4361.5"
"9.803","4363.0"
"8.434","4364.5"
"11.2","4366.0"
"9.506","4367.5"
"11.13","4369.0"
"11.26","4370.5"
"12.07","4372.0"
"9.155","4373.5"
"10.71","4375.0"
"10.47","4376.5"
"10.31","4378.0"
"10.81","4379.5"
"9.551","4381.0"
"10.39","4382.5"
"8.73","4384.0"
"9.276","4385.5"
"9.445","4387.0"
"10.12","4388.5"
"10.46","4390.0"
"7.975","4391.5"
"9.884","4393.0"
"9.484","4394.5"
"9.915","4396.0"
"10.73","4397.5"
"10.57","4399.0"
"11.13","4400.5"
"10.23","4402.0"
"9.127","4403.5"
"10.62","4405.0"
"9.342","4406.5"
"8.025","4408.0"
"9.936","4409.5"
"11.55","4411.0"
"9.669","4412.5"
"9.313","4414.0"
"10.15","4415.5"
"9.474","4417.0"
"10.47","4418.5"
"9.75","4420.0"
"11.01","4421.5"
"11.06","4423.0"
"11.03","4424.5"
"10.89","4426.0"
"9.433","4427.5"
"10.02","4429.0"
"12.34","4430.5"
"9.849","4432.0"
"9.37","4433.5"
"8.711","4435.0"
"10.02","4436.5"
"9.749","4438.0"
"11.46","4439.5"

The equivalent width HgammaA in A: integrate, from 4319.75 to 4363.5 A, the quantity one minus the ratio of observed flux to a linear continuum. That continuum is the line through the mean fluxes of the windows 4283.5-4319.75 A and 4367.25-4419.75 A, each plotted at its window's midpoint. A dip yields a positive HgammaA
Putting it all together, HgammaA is 0.3 A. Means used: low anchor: 9.8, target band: 9.83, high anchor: 10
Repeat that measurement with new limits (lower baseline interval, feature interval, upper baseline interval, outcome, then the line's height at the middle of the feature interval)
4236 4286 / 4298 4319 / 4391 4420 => 0.5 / 10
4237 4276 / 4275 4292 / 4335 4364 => -0.4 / 10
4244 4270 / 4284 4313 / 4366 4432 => 1.5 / 10.1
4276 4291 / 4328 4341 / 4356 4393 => -0.4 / 10.1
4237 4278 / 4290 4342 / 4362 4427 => 0.2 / 10.1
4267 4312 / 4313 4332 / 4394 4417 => 0.1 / 9.99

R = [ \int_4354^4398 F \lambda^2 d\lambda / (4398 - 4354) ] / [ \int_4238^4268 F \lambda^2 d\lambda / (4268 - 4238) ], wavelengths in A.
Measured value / 1.1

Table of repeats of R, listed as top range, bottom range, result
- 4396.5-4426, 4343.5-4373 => 1.08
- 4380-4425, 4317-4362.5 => 1.04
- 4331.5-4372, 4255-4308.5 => 1.04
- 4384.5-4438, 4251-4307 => 1.07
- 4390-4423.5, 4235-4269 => 1.07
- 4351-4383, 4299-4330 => 1.07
